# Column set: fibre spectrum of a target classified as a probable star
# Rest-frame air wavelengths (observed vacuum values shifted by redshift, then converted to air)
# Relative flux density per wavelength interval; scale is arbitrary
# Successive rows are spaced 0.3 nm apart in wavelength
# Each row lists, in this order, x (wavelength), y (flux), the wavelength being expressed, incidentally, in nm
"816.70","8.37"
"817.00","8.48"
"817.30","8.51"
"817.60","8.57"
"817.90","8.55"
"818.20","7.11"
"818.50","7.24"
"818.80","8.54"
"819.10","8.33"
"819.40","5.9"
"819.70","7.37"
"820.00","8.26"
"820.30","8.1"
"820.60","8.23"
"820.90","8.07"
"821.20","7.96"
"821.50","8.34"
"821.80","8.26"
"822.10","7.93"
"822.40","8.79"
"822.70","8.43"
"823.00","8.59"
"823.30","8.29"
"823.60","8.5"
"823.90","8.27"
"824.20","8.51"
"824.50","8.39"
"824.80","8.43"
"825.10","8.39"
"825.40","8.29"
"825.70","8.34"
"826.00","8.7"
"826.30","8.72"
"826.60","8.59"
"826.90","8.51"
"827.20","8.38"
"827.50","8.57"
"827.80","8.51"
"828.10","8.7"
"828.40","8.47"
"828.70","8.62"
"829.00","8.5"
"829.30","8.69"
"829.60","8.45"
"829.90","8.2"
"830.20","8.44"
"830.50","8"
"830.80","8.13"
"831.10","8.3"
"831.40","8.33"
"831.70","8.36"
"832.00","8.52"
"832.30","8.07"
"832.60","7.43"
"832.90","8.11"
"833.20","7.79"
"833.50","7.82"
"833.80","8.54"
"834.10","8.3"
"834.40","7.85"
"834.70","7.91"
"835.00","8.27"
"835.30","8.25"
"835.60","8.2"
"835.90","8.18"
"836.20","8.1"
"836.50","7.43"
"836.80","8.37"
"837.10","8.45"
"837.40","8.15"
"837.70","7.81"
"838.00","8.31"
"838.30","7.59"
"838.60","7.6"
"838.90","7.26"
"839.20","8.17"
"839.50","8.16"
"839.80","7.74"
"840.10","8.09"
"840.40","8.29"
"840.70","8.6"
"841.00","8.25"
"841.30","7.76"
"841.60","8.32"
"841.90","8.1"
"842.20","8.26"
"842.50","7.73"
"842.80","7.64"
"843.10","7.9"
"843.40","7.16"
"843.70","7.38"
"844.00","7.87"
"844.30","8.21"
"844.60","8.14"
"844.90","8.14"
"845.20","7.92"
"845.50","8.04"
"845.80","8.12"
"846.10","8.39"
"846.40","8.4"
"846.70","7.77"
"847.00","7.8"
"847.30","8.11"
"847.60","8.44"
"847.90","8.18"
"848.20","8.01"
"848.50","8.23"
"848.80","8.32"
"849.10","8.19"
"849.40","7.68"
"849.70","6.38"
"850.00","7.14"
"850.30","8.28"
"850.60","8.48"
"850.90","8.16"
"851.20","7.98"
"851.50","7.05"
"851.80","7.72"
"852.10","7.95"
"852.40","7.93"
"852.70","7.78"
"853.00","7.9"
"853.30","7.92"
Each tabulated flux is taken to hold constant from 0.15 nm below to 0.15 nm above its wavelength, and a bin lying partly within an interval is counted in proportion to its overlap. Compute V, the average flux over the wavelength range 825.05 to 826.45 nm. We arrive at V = 8.5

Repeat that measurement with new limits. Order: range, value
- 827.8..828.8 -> 8.58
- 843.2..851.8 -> 7.92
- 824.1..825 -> 8.44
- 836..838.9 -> 7.95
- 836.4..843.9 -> 7.94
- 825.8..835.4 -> 8.31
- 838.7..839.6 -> 7.83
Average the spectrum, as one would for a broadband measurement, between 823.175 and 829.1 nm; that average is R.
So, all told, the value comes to 8.48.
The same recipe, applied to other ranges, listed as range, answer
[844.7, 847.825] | 8.12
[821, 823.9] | 8.33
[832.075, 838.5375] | 8.04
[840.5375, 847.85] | 8.02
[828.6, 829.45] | 8.6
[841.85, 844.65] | 7.82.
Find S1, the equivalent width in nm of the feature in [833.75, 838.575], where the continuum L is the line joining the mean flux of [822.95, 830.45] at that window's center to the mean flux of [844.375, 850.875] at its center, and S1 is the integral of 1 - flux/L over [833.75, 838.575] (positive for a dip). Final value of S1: 0.11 nm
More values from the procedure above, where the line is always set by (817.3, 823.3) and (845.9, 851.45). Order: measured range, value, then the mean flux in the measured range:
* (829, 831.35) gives -0.09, 8.33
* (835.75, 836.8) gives 0.01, 7.97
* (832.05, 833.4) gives 0.02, 7.9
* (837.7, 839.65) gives 0.04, 7.85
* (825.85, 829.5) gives -0.25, 8.58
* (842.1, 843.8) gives 0.07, 7.67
